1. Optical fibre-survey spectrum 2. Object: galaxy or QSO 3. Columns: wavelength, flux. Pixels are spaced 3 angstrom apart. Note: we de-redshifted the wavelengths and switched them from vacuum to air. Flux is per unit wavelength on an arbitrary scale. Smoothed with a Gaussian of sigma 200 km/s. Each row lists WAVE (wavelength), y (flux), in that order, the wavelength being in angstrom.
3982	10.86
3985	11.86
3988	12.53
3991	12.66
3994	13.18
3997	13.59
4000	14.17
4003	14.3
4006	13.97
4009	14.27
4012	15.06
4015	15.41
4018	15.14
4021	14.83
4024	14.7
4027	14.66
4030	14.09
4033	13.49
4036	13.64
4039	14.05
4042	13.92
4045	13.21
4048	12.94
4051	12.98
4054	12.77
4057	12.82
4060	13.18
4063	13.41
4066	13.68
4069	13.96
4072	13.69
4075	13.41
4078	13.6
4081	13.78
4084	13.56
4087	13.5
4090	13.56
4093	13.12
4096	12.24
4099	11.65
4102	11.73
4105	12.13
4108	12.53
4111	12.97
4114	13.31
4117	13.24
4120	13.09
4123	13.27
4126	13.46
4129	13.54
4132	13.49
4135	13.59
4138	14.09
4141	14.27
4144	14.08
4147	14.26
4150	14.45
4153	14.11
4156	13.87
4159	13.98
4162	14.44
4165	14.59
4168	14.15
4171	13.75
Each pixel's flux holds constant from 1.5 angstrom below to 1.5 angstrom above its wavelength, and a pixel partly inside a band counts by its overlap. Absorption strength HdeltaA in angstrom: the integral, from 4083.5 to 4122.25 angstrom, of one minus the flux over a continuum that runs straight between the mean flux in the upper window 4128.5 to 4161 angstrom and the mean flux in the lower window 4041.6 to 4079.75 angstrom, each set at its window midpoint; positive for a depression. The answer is 2.4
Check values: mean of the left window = 13.3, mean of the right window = 14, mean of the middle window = 12.8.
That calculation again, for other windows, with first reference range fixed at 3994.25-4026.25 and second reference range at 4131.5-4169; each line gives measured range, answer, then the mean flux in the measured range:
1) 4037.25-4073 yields 2.47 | 13.4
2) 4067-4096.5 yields 1.68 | 13.5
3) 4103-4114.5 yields 1.28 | 12.6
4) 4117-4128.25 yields 0.72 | 13.3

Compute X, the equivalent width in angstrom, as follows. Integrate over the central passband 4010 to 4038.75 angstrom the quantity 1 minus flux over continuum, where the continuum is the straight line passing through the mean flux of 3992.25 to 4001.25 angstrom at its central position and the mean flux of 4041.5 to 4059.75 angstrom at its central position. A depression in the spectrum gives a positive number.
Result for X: -2.6 angstrom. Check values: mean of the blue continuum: 13.6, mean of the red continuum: 13.1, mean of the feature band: 14.5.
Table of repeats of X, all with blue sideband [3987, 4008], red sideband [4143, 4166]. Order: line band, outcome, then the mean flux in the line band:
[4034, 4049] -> 0.2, 13.6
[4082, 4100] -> 1.2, 13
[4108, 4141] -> 1.6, 13.4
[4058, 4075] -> 0.4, 13.5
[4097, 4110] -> 1.8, 12.1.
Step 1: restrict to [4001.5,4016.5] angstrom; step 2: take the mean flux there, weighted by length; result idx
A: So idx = 14.6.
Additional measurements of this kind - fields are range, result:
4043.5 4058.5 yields 12.9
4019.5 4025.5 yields 14.8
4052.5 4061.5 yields 12.9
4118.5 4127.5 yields 13.3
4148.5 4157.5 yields 14.1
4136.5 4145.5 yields 14.1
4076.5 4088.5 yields 13.6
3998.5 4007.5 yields 14.1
